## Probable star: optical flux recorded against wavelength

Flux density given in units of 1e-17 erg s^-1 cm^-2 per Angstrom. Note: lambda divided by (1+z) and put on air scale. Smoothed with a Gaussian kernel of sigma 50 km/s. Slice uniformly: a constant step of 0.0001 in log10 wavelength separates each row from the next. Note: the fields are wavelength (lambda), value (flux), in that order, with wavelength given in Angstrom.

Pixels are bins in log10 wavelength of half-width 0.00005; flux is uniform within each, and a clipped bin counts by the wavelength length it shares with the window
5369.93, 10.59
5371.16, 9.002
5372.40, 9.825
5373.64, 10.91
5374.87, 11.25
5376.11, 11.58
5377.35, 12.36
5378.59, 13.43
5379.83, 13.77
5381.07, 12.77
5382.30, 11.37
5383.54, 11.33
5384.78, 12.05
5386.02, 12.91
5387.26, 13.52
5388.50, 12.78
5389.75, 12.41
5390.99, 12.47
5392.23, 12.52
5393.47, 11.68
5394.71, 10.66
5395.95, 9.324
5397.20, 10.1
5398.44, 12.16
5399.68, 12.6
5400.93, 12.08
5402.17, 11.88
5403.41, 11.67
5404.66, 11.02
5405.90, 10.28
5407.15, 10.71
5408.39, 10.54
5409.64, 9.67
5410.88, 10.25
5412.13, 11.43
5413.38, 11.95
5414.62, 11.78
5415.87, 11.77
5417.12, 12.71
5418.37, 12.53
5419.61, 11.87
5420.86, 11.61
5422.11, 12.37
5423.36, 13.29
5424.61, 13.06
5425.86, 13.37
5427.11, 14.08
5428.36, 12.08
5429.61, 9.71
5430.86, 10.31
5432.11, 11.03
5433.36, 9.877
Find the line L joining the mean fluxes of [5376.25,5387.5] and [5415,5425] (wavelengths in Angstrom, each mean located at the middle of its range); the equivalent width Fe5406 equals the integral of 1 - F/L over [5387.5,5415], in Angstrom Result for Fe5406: 2.3 Angstrom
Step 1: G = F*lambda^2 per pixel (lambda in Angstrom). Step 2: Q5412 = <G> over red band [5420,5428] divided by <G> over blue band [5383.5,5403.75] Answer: 1.1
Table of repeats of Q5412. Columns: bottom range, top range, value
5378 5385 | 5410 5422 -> 0.95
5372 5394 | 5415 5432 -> 1.01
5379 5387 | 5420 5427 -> 1.04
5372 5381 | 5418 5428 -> 1.08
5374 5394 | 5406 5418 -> 0.91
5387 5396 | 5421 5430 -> 1.06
